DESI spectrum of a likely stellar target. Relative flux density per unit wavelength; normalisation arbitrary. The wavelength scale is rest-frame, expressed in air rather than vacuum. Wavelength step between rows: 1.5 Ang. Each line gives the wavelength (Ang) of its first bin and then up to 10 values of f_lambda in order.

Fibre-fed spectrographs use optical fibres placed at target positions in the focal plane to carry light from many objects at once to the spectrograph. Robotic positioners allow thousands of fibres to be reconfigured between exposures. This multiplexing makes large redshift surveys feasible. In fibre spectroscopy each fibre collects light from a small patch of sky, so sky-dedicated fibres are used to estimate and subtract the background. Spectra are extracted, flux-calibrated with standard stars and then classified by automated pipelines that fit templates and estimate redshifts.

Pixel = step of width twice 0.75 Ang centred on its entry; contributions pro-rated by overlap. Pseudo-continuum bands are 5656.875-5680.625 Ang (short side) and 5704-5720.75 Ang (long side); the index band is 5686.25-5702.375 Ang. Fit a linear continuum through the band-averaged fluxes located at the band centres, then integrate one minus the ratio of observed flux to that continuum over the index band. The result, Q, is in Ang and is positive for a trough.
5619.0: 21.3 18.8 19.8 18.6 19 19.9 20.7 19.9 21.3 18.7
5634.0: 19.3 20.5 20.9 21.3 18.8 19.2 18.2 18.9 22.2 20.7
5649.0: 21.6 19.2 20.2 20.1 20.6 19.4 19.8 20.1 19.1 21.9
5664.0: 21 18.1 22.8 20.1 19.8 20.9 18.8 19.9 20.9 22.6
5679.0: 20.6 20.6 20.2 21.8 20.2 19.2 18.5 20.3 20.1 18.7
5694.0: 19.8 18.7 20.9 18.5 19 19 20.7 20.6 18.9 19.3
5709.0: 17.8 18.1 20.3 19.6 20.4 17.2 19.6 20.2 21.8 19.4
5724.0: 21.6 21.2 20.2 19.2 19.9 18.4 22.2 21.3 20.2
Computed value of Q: 0.3 Ang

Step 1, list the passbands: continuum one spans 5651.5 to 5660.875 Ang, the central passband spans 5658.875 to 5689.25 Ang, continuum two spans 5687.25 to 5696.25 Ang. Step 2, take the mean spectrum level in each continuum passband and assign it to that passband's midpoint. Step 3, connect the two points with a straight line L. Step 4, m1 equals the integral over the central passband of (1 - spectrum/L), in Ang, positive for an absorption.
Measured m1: -1.1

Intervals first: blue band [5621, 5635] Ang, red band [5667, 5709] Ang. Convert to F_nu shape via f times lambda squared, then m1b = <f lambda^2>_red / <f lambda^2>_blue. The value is 1.0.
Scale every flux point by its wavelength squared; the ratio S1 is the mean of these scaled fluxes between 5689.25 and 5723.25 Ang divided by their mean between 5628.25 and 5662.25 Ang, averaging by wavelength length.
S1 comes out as 1.0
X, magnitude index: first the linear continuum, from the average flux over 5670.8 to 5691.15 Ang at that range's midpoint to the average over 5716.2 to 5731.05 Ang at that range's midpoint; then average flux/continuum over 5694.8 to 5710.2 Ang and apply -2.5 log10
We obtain 0.05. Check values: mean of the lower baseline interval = 20.3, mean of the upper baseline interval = 20.1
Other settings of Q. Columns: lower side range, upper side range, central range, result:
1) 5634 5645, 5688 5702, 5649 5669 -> -0.7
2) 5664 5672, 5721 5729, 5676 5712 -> 1.2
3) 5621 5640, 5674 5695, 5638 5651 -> 0.0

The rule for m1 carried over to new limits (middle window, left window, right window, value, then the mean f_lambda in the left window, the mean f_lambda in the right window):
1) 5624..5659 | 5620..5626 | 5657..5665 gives -0.6 Ang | 19.1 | 20.3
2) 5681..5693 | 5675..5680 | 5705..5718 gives 0.4 Ang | 21.3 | 19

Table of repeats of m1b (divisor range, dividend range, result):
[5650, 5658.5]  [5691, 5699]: 0.99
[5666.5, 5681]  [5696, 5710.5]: 0.95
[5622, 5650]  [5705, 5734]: 1.02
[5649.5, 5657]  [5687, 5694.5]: 0.99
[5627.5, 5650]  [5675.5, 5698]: 1.02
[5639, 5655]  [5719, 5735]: 1.06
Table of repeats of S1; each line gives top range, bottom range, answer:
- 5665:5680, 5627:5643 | 1.04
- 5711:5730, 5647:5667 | 1.01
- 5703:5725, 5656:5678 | 0.98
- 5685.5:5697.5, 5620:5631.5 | 1.01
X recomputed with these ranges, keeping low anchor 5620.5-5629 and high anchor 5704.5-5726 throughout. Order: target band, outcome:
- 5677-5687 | -0.059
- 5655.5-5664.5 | -0.033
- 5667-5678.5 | -0.052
